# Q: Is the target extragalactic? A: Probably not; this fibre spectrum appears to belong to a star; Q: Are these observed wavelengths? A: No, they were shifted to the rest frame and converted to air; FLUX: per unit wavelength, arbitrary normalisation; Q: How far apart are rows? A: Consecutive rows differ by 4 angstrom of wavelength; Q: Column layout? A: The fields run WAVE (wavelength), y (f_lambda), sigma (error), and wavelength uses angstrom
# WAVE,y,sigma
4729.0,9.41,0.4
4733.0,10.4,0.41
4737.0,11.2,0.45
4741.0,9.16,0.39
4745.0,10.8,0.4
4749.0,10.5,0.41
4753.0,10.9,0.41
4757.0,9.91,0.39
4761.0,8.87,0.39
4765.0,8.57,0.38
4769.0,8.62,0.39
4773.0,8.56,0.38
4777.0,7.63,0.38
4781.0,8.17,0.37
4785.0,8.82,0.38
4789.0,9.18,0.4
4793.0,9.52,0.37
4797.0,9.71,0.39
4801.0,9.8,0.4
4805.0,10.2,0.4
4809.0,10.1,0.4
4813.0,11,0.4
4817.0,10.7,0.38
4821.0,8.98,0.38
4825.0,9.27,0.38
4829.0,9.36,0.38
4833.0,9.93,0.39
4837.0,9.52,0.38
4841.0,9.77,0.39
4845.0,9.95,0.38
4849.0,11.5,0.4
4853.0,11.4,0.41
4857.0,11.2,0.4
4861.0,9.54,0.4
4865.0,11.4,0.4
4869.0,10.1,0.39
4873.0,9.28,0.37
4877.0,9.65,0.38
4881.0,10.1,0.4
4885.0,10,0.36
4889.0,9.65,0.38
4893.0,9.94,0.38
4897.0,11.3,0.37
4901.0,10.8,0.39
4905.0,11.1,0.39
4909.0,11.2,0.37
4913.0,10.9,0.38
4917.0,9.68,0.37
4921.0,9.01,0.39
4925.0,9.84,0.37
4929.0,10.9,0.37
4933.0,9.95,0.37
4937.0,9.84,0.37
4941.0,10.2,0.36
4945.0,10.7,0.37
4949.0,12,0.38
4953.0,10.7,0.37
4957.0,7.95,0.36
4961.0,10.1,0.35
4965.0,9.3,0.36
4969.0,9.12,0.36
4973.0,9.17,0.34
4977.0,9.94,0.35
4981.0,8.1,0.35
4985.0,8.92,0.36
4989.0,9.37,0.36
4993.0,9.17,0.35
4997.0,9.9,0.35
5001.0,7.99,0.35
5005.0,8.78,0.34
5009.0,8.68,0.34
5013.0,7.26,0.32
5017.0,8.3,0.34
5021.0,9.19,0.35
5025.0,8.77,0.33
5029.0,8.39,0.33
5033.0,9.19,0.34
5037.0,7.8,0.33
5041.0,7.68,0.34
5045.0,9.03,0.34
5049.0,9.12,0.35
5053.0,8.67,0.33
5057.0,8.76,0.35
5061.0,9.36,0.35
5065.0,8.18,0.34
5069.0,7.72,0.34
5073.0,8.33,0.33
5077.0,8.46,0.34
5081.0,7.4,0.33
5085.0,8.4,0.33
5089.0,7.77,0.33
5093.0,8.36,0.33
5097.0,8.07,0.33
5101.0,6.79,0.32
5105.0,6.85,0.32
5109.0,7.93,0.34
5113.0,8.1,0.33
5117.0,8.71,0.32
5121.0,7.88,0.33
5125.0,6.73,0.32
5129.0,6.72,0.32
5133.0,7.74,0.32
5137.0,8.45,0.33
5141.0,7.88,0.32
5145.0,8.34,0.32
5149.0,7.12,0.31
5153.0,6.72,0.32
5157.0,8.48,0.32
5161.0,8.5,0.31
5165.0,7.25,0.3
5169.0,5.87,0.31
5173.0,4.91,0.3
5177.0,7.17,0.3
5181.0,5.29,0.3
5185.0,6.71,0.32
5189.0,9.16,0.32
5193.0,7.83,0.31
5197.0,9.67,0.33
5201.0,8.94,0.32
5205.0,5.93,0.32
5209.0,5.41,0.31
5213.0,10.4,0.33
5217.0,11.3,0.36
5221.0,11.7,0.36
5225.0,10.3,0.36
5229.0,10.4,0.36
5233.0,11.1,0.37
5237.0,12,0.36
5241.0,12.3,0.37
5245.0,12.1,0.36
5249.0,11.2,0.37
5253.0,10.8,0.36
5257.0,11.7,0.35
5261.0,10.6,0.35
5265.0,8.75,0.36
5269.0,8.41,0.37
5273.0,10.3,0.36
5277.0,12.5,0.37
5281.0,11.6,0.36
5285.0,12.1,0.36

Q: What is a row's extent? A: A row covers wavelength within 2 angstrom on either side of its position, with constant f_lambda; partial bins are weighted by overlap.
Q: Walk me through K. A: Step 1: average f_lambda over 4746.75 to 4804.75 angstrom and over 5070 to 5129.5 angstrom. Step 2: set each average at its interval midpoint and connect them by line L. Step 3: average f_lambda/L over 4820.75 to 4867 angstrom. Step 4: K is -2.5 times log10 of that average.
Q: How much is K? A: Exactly -0.14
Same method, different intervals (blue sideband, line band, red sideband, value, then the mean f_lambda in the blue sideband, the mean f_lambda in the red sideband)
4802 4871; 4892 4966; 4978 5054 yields -0.10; 10.2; 8.66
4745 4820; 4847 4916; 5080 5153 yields -0.17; 9.51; 7.71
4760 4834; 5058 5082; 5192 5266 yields 0.19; 9.31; 10.2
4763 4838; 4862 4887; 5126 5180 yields -0.13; 9.35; 7.27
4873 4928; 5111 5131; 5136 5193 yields 0.02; 10.2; 7.27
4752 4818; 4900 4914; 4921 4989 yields -0.14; 9.39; 9.76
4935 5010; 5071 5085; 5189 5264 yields 0.20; 9.48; 10.2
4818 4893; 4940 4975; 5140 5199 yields -0.08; 10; 7.39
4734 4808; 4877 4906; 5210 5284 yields -0.05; 9.47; 10.9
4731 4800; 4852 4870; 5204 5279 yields -0.12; 9.45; 10.4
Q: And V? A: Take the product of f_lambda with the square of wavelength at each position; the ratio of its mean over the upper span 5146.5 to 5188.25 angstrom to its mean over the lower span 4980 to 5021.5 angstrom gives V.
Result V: 0.85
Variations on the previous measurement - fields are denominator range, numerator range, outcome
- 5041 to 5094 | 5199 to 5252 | 1.30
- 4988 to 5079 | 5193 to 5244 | 1.24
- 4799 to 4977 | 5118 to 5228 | 0.87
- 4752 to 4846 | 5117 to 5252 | 1.06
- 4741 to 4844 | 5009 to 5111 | 0.96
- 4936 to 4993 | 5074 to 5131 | 0.85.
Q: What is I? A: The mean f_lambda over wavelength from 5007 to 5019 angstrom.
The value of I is 8.08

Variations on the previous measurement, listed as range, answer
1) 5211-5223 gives 11.1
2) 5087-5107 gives 7.57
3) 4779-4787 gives 8.5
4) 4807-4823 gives 10.2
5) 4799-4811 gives 10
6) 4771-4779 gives 8.1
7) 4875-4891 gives 9.85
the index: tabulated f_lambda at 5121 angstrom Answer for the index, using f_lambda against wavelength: 7.88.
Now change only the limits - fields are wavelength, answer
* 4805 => 10.2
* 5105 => 6.85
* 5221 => 11.7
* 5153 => 6.72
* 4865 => 11.4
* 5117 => 8.71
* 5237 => 12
